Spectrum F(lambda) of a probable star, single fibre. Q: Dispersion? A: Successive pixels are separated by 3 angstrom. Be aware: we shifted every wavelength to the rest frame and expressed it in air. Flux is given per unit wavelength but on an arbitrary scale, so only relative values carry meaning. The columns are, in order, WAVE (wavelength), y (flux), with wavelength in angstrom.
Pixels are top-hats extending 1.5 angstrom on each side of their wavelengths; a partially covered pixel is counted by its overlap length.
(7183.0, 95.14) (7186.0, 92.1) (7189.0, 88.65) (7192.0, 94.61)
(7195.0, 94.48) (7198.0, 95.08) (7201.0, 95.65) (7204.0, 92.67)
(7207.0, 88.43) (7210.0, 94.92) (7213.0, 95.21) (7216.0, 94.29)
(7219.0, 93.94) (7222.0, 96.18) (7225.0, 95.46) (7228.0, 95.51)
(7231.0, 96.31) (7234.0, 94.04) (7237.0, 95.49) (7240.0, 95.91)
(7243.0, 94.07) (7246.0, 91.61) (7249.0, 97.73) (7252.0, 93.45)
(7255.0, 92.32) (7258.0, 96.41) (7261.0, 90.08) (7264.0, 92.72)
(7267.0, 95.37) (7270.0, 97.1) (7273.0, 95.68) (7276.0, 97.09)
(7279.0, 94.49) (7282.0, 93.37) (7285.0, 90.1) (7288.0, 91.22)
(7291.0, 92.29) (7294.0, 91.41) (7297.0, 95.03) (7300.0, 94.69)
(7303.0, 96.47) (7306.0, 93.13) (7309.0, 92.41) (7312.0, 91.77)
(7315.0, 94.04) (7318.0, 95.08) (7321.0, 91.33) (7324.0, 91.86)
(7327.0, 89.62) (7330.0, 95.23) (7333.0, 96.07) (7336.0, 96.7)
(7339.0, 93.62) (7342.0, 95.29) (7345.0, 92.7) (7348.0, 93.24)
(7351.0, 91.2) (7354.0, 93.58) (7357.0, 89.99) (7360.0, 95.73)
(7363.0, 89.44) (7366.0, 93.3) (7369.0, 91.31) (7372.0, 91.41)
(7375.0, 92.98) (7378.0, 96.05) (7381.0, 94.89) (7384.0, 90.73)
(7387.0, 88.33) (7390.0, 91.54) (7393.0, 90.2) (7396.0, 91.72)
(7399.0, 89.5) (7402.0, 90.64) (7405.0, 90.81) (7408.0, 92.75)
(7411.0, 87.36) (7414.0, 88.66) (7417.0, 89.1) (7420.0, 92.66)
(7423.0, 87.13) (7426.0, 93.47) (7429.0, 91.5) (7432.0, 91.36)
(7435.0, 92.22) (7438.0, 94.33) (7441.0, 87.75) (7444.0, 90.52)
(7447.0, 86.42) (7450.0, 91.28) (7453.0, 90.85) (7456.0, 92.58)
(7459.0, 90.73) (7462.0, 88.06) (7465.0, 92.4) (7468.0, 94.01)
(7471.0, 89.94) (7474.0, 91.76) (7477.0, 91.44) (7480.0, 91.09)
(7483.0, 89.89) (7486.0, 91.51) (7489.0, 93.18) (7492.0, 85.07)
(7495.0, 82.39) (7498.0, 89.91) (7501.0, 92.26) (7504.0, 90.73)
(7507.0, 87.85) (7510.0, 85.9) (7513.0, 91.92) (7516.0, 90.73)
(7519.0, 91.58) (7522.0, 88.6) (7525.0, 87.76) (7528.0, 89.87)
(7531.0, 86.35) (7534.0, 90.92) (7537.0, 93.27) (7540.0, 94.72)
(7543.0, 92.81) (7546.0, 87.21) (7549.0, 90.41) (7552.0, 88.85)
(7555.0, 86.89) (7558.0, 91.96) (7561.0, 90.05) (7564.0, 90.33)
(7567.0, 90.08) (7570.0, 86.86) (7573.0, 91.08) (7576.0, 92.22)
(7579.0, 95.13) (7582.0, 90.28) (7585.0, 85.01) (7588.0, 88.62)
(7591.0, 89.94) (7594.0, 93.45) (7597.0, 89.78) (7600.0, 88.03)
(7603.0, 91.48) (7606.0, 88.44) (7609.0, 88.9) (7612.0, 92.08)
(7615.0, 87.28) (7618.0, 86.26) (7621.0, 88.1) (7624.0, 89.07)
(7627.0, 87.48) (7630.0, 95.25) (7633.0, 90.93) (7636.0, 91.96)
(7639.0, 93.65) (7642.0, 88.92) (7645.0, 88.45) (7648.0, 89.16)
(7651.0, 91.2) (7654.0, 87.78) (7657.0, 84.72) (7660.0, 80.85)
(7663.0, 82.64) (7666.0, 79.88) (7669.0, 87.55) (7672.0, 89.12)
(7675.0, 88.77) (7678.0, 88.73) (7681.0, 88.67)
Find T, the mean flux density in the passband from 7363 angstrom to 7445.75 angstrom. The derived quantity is 91.1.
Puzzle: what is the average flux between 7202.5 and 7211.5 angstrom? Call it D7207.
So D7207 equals 92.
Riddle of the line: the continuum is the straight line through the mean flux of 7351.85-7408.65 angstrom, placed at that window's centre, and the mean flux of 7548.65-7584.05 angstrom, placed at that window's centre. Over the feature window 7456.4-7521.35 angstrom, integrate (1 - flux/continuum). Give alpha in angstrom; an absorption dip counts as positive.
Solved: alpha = 0.55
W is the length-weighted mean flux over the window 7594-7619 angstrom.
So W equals 89.4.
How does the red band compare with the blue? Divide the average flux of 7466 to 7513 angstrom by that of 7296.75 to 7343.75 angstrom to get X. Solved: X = 0.96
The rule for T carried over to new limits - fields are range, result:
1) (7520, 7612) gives 90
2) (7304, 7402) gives 92.6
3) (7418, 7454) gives 90.8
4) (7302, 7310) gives 93.9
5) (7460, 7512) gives 89.9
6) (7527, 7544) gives 91.3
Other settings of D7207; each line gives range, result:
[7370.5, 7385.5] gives 93.2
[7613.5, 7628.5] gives 87.6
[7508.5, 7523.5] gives 89.7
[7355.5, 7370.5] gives 92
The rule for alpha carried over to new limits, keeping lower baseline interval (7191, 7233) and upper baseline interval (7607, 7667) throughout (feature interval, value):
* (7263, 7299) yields -0.1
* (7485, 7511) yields 0.4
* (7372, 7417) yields 0.4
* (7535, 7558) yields -0.3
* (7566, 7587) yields -0.2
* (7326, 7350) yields -0.4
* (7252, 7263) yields 0.1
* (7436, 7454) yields 0.2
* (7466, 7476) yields -0.1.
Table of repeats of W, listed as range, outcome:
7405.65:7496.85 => 90.4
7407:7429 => 90.2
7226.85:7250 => 95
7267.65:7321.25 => 93.8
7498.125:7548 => 90.2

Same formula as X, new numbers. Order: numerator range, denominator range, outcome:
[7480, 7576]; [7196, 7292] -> 0.95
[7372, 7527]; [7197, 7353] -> 0.96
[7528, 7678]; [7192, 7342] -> 0.95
